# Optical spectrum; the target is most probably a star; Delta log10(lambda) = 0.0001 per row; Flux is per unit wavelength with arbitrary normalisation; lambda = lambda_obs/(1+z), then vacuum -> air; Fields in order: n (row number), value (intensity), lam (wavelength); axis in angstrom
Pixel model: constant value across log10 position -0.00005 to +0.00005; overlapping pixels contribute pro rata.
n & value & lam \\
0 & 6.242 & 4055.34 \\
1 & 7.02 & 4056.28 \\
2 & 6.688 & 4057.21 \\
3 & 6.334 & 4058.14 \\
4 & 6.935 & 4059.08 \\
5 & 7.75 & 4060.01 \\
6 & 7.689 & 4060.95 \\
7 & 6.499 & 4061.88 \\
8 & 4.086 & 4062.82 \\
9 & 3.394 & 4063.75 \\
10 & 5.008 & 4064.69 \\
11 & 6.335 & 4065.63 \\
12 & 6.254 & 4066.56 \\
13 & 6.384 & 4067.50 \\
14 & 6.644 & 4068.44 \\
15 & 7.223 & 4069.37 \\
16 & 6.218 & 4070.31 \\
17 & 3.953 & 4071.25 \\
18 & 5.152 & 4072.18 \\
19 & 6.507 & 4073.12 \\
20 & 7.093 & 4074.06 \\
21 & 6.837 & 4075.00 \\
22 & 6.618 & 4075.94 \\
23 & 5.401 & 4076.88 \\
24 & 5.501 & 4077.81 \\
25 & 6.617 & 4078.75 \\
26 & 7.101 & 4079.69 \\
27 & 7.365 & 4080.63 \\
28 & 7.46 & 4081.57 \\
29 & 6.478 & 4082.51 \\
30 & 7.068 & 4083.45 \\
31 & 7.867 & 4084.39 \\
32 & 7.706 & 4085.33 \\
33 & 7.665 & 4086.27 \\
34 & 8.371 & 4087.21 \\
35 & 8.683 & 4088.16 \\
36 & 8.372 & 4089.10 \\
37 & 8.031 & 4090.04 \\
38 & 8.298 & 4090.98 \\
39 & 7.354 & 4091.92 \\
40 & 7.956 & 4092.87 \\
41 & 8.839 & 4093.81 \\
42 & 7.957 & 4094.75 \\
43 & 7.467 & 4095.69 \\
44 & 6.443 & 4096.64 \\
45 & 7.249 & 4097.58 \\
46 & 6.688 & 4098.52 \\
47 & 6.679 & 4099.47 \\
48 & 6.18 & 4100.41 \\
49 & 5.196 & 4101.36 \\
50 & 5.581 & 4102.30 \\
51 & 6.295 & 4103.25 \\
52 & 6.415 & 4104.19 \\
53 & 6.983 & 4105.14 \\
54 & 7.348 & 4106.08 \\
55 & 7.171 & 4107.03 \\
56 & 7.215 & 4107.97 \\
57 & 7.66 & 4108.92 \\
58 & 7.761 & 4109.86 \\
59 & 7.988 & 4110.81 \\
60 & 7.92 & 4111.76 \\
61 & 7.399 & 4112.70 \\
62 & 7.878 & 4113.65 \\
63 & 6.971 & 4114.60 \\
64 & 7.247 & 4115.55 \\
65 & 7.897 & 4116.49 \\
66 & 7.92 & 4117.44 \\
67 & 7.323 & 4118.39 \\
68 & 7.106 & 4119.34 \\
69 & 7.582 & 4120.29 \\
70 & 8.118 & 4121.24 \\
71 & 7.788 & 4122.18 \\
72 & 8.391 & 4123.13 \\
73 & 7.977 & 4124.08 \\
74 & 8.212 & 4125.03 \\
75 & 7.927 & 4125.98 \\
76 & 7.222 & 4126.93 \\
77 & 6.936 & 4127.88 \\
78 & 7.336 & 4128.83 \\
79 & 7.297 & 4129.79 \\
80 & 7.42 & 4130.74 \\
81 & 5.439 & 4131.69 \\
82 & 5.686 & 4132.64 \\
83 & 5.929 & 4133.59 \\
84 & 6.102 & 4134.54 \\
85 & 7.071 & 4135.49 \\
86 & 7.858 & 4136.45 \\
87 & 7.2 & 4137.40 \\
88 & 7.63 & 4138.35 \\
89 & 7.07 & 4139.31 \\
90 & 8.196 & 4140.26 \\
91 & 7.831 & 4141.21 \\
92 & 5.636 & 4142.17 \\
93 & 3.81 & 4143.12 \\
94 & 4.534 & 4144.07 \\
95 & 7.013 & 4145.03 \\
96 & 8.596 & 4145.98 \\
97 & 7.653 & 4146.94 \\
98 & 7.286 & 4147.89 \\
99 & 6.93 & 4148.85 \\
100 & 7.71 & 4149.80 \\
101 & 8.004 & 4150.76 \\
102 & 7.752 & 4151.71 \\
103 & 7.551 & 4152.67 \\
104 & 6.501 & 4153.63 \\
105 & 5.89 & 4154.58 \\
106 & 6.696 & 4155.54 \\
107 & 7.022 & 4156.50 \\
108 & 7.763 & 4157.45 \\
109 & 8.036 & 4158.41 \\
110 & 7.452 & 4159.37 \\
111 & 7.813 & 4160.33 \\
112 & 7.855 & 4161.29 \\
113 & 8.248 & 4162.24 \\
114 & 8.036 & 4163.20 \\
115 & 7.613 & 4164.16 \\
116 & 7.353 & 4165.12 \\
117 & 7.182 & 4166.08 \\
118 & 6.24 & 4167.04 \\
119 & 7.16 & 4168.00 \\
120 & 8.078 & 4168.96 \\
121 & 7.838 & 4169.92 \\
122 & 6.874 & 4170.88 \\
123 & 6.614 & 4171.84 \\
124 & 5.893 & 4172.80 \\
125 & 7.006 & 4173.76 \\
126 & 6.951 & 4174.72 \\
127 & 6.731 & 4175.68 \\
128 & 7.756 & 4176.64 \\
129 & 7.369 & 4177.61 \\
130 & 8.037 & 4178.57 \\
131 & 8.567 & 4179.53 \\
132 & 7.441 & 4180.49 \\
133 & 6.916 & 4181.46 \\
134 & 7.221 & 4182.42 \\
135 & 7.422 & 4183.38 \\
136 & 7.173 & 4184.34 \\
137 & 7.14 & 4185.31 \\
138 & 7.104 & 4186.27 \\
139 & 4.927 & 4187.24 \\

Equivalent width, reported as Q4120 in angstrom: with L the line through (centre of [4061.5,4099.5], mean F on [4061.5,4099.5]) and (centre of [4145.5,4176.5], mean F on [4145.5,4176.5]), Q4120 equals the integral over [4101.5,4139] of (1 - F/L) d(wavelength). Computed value -1.0 angstrom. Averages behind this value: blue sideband 6.8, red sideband 7.33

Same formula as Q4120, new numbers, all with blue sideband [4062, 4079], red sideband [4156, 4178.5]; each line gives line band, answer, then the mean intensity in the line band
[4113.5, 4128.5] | -2.3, 7.65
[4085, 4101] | -3.7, 7.62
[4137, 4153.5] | -0.1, 7.07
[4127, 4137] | 0.1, 6.73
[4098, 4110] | -0.6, 6.68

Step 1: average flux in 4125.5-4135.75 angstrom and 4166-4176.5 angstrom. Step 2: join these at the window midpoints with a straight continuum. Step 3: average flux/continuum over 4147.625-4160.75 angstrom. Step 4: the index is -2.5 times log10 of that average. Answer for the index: -0.06 mag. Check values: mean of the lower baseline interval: 6.76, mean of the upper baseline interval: 6.98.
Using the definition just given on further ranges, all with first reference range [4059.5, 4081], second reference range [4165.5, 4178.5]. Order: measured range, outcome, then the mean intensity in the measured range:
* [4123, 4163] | -0.051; 7.15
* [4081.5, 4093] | -0.229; 7.8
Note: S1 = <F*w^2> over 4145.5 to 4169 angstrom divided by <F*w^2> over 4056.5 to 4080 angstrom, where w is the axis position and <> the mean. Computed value 1.26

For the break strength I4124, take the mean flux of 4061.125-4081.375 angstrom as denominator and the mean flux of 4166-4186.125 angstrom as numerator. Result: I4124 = 1.2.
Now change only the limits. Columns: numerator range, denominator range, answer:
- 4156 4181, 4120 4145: 1.06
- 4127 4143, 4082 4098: 0.88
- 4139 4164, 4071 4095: 1.00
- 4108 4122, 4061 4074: 1.32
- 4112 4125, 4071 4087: 1.15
